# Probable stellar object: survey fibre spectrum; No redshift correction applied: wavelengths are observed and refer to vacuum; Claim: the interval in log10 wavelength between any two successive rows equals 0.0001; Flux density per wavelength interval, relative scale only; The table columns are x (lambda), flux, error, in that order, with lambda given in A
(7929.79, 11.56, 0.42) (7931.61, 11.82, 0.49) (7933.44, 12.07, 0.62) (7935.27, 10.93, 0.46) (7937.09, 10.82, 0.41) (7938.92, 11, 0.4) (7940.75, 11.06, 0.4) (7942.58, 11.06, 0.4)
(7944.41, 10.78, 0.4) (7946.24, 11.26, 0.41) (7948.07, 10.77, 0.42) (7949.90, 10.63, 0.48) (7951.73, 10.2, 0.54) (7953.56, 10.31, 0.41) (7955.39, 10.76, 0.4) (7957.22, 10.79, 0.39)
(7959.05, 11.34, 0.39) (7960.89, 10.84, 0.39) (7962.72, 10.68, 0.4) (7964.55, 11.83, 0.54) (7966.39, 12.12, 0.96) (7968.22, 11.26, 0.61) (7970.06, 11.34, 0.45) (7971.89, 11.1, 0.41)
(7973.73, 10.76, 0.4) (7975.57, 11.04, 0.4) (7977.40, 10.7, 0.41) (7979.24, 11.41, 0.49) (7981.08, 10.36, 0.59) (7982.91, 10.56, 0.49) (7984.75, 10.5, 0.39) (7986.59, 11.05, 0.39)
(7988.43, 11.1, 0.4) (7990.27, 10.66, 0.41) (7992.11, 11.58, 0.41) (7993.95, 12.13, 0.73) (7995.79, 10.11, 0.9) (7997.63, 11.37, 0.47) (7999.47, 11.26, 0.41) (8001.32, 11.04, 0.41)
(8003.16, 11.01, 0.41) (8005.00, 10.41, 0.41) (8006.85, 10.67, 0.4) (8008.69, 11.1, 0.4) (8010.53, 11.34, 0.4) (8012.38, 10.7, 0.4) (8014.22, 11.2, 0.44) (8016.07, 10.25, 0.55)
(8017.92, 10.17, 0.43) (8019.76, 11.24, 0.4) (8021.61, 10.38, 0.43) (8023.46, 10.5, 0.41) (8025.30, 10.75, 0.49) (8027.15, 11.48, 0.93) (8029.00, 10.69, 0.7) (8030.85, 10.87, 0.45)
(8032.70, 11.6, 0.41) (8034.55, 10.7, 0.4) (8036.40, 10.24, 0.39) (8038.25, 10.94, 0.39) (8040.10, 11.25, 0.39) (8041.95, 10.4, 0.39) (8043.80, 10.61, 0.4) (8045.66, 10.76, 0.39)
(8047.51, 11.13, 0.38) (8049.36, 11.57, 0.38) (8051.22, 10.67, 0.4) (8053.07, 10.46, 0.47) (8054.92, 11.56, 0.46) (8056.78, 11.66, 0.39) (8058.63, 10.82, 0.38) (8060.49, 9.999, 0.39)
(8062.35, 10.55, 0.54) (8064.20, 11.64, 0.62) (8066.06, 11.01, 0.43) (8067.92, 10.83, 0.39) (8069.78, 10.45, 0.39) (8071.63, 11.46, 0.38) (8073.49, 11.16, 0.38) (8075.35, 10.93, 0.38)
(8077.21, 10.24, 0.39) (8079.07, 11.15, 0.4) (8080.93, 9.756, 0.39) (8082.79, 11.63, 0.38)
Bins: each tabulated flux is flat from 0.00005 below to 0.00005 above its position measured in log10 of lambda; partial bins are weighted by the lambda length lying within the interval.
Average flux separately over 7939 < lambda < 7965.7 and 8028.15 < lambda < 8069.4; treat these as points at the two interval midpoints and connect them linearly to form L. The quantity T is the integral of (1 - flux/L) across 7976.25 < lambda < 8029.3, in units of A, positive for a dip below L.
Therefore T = 0.0 A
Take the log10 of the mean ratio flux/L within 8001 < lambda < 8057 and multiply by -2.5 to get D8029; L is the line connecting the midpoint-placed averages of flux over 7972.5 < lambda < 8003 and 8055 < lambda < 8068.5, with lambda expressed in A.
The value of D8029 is 0.010 mag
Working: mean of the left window 11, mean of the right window 11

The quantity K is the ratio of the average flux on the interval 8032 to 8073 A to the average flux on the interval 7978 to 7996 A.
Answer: 1.0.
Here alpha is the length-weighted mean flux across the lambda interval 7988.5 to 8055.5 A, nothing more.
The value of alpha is 10.9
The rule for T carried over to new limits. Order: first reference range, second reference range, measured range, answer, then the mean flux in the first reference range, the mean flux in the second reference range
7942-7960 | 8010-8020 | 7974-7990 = -0.1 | 10.8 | 10.8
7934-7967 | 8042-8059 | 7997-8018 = 0.2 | 11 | 11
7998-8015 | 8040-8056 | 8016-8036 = 0.3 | 11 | 10.9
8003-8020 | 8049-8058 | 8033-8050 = 0.3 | 10.8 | 11.2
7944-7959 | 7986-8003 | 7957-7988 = -0.3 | 10.7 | 11.1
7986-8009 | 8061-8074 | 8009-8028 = 0.4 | 11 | 11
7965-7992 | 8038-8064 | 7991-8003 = -0.2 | 11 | 10.9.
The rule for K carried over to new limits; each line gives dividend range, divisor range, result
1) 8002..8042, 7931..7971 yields 0.98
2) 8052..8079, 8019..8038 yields 1.01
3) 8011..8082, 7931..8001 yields 0.98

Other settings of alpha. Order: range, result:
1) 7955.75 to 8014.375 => 11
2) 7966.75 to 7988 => 11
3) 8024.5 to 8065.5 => 10.9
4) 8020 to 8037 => 10.8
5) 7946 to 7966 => 10.9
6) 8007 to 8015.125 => 11.1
